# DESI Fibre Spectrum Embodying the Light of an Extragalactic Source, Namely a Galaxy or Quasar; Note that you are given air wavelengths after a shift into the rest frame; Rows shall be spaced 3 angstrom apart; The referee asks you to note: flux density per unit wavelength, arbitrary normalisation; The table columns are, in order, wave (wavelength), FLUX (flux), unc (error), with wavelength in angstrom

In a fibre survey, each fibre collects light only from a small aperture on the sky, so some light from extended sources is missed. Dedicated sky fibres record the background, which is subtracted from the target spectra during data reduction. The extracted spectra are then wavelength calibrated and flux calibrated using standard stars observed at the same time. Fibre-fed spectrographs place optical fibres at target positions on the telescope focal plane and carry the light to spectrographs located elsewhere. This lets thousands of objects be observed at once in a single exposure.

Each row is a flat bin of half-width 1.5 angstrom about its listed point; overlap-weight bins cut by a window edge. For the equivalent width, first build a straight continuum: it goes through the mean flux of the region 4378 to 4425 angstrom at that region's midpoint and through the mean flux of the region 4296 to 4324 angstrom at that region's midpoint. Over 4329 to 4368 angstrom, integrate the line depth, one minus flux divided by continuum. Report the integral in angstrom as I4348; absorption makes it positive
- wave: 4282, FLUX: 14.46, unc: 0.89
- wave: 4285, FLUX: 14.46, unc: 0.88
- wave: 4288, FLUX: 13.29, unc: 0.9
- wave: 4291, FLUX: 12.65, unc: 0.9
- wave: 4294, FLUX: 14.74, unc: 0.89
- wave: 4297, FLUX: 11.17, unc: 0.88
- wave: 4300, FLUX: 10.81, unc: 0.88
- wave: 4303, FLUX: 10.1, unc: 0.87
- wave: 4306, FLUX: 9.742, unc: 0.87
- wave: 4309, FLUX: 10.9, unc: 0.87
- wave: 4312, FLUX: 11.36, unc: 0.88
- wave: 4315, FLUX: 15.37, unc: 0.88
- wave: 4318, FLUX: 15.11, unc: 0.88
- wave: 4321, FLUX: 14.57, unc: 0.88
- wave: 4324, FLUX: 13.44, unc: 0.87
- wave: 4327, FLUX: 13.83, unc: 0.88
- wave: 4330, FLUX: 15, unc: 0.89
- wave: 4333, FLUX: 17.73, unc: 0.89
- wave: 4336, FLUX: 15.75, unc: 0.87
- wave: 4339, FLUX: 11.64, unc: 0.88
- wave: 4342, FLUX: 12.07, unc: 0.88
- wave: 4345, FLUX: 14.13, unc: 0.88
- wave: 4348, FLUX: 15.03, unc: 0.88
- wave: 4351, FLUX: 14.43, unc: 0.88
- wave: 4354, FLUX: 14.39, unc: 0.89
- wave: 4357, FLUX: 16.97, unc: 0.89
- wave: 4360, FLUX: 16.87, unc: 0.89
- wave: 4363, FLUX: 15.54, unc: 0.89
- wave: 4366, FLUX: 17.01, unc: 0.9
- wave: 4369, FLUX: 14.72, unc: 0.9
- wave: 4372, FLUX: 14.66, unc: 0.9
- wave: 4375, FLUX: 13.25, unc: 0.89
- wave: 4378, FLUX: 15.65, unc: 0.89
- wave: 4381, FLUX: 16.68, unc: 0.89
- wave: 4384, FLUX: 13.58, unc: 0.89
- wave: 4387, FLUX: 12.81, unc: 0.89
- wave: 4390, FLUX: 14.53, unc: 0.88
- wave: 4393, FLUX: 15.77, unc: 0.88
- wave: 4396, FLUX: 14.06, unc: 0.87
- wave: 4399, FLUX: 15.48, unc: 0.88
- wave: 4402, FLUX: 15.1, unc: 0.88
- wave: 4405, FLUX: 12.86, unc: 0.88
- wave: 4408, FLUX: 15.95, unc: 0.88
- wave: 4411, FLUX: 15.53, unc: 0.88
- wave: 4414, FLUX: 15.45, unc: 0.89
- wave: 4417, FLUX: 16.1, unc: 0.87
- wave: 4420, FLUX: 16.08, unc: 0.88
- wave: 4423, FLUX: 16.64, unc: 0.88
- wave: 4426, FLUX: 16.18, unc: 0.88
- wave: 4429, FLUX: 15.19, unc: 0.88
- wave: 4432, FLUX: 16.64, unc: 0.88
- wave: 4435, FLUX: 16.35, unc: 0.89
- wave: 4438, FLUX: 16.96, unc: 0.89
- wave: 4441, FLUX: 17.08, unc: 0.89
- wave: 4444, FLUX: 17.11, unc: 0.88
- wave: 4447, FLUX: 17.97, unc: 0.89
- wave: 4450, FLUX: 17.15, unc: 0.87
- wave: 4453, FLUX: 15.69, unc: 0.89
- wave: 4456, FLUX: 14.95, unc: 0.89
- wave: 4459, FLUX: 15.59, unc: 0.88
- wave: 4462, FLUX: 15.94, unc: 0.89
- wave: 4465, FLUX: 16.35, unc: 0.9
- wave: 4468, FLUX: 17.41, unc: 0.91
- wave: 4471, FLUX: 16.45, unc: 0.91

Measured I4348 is -4.8 angstrom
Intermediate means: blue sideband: 12.2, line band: 15.1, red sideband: 15.1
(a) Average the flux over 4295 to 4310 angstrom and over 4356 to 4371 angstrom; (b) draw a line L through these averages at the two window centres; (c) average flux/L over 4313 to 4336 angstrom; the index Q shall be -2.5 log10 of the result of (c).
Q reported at -0.18 mag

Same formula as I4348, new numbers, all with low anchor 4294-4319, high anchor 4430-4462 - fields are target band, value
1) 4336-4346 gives 0.04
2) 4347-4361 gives -2.09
